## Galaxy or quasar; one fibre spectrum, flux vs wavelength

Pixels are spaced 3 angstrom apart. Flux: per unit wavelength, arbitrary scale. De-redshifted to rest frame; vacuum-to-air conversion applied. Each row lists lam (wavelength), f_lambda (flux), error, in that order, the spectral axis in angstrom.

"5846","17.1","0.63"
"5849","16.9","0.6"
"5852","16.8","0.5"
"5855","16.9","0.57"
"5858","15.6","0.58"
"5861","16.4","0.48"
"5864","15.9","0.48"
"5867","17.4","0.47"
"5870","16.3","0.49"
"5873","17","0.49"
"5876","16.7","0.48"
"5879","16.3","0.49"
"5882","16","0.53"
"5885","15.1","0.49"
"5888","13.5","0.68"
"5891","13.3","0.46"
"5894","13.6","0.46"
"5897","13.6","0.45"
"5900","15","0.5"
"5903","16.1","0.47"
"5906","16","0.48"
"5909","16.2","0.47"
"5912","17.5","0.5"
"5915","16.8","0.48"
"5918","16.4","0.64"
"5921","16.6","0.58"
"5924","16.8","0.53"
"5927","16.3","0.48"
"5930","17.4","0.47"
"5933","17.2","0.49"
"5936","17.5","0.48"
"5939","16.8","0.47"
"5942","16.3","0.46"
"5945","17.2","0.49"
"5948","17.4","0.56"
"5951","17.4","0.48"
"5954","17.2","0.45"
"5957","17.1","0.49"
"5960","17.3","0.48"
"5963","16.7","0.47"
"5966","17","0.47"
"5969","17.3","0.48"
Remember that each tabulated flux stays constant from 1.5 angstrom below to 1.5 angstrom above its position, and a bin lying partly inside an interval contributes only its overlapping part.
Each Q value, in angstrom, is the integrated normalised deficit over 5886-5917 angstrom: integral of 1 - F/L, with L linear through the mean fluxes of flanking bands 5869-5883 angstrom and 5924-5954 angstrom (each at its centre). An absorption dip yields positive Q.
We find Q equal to 2.9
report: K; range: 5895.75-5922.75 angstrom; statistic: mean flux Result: 16.1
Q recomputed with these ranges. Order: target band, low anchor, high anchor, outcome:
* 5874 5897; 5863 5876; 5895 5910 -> 1.6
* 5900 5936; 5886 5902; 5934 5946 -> -2.7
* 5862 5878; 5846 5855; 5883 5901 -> -1.1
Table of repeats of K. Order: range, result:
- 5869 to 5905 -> 15.2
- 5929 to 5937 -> 17.4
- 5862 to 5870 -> 16.6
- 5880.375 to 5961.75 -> 16.2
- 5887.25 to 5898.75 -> 13.5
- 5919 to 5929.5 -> 16.6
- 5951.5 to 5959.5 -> 17.2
